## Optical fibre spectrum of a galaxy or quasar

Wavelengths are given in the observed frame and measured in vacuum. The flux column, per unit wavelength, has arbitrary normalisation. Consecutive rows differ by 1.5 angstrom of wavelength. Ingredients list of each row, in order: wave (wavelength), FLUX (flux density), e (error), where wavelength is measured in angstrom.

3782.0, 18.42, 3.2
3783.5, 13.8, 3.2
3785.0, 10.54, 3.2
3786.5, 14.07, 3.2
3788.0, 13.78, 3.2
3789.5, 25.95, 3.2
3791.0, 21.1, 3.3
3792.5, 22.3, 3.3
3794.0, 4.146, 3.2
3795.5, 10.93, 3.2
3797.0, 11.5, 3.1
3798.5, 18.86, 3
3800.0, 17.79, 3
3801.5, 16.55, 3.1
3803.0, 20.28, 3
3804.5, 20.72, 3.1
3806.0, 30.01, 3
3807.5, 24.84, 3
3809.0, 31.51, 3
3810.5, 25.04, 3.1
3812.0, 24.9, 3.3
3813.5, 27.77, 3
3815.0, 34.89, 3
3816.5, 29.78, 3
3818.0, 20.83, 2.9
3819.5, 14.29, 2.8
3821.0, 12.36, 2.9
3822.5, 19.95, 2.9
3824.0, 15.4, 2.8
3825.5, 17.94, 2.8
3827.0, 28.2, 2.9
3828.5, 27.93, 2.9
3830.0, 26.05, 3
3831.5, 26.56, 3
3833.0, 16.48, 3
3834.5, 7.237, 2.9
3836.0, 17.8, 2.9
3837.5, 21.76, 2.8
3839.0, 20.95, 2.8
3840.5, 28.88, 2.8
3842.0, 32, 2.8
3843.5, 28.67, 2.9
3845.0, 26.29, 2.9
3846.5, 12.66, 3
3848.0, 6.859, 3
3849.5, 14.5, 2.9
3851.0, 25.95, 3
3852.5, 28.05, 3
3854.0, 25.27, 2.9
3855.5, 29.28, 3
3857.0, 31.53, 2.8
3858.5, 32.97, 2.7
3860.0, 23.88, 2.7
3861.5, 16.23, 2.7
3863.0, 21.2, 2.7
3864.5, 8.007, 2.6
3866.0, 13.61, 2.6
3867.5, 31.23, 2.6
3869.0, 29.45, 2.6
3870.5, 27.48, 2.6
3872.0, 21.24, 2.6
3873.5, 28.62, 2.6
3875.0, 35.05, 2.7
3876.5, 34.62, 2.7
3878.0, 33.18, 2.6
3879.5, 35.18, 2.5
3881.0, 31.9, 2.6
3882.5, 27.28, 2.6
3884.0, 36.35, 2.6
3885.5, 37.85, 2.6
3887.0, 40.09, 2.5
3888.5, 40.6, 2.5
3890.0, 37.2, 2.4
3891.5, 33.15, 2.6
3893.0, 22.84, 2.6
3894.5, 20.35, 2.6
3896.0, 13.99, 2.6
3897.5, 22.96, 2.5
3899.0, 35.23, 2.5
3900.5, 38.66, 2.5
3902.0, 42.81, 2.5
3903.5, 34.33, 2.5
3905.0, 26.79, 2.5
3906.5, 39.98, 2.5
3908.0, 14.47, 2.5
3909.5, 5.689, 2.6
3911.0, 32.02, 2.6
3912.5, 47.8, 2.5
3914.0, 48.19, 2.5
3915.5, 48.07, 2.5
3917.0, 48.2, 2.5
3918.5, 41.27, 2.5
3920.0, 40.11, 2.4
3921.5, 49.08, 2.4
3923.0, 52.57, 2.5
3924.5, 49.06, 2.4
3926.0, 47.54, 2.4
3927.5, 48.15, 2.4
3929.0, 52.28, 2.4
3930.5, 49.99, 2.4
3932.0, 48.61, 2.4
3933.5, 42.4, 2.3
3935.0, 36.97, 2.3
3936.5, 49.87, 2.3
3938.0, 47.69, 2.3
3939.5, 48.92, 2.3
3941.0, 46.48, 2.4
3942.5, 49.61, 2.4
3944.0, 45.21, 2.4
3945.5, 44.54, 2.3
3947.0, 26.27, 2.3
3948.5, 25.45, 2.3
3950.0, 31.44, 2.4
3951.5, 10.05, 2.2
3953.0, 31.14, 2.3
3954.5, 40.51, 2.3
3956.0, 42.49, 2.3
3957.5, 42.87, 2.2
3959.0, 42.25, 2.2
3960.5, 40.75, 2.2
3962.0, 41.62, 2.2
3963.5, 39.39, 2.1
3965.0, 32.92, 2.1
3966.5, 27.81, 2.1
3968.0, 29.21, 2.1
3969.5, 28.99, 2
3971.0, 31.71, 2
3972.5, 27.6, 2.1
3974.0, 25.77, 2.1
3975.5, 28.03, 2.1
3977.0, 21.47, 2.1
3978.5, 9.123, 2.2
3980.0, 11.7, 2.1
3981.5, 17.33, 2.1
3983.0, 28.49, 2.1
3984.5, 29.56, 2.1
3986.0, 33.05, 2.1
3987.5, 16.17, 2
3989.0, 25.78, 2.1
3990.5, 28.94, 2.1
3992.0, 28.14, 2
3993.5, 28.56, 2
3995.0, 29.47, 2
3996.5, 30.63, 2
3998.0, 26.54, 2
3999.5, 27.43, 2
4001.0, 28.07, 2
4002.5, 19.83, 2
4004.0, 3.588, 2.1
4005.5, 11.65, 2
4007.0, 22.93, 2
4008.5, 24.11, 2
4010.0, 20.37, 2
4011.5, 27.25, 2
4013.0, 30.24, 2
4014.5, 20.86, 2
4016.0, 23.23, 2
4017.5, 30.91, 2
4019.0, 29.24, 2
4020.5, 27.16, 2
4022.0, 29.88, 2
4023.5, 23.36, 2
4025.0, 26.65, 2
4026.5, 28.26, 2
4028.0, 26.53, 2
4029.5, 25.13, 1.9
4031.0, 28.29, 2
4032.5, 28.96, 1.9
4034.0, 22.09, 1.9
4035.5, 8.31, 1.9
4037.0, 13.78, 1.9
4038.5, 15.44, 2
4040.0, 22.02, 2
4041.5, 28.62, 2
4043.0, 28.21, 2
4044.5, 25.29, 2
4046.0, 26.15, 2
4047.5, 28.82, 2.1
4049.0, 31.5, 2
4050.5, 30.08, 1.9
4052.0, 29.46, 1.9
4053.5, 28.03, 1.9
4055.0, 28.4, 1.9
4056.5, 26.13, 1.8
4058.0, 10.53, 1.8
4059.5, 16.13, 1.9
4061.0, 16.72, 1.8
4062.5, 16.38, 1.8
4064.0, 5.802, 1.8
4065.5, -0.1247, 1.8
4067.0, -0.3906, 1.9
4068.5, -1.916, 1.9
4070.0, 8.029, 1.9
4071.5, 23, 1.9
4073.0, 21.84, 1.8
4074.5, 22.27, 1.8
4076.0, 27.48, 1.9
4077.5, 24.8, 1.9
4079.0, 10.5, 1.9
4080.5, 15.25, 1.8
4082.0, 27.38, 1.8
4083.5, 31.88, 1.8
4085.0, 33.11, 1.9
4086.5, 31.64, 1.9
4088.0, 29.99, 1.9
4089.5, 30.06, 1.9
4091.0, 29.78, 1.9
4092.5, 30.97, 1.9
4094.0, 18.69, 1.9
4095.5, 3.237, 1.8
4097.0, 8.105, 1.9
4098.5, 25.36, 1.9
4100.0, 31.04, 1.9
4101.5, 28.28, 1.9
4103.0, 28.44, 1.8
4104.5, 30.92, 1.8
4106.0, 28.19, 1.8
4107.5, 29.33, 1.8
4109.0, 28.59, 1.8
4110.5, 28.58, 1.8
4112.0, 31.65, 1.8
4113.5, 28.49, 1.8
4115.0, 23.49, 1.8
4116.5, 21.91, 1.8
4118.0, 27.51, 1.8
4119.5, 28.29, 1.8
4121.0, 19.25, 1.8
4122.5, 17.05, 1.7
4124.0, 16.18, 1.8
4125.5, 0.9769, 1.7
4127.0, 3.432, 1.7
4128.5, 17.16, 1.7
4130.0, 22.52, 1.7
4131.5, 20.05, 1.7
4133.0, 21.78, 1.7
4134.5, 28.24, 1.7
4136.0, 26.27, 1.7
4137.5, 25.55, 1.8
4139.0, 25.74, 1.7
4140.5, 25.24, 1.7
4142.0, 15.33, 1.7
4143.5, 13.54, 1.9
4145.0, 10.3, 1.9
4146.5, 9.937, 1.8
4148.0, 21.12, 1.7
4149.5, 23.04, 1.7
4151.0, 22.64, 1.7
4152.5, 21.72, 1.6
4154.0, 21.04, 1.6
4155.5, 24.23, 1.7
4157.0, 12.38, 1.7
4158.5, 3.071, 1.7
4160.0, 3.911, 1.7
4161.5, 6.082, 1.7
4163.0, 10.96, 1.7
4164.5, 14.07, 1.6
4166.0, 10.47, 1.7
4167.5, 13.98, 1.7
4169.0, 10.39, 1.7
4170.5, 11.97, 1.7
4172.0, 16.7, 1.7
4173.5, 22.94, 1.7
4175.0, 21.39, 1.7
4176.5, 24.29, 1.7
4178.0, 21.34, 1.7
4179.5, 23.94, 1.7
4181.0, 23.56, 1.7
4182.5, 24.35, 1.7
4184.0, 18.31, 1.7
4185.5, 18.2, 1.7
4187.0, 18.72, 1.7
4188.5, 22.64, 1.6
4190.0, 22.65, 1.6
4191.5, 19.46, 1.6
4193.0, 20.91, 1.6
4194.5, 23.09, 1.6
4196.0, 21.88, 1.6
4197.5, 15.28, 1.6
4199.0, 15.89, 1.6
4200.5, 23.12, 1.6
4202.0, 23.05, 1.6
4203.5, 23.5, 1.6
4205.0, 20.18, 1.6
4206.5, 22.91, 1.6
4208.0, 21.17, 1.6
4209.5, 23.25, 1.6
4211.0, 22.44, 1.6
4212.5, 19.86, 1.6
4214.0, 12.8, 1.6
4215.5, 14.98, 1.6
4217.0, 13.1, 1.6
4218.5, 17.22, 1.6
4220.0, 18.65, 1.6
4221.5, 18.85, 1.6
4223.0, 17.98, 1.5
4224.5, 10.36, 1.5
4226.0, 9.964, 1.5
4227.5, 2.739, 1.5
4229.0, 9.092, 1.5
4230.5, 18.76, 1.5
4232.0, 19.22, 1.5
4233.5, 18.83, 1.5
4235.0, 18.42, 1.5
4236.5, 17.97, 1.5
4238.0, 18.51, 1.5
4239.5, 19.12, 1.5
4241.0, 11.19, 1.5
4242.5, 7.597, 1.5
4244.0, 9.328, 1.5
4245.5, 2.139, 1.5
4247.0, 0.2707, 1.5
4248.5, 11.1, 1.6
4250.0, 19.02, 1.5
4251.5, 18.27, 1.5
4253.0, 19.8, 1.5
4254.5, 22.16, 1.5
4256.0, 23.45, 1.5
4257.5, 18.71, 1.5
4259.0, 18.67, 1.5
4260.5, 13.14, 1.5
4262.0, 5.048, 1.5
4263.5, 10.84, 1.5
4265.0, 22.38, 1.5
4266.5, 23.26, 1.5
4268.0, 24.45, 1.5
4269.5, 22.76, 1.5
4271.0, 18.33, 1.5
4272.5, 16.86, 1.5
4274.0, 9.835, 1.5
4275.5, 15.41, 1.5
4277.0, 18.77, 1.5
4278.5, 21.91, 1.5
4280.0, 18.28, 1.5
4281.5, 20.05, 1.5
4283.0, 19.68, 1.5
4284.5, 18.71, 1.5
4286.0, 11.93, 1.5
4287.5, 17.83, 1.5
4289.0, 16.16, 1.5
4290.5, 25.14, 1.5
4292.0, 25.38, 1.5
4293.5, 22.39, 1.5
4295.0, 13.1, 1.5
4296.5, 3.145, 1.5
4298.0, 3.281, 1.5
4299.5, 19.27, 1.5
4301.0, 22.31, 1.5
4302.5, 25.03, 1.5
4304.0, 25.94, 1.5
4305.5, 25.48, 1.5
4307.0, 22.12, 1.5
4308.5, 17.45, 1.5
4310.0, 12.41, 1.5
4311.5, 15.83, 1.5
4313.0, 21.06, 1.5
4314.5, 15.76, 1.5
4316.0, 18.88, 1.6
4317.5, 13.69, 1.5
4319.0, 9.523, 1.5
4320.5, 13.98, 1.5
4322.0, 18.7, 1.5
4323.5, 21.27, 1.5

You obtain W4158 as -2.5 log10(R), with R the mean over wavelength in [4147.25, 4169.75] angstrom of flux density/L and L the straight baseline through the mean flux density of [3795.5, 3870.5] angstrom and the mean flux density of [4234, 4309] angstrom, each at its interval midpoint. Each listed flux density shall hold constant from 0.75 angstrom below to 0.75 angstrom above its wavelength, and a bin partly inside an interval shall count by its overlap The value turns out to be 0.25 mag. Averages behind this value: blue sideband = 22.3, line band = 14.6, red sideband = 17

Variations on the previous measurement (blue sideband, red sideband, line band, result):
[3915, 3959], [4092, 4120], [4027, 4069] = 0.475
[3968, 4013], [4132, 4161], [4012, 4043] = -0.081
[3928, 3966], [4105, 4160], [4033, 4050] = 0.295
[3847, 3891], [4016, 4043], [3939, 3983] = -0.239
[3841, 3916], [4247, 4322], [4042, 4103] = 0.084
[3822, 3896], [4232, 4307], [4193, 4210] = -0.150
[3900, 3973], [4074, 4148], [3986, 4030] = 0.277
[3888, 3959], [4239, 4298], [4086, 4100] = 0.173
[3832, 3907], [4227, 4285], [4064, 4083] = 0.392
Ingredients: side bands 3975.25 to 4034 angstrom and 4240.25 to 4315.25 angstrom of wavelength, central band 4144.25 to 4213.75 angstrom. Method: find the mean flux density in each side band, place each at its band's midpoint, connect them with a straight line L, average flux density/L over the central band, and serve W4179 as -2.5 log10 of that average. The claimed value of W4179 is 0.066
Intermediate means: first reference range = 24.5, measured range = 18.4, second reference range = 16.8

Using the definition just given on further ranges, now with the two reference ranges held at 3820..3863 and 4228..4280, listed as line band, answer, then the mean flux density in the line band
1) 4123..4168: 0.08 mag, 16.4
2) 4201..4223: -0.17 mag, 19.4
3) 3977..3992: -0.13 mag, 22.5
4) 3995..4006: -0.11 mag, 21.9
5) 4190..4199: -0.18 mag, 20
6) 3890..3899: -0.17 mag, 24.9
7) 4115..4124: -0.23 mag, 22.3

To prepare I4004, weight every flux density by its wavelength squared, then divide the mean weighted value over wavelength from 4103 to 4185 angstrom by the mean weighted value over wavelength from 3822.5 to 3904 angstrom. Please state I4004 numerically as 0.85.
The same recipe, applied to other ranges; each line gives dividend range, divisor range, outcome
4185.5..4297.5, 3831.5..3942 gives 0.63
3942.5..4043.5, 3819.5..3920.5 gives 1.04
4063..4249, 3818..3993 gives 0.68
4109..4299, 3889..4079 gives 0.68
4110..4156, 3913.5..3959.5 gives 0.53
